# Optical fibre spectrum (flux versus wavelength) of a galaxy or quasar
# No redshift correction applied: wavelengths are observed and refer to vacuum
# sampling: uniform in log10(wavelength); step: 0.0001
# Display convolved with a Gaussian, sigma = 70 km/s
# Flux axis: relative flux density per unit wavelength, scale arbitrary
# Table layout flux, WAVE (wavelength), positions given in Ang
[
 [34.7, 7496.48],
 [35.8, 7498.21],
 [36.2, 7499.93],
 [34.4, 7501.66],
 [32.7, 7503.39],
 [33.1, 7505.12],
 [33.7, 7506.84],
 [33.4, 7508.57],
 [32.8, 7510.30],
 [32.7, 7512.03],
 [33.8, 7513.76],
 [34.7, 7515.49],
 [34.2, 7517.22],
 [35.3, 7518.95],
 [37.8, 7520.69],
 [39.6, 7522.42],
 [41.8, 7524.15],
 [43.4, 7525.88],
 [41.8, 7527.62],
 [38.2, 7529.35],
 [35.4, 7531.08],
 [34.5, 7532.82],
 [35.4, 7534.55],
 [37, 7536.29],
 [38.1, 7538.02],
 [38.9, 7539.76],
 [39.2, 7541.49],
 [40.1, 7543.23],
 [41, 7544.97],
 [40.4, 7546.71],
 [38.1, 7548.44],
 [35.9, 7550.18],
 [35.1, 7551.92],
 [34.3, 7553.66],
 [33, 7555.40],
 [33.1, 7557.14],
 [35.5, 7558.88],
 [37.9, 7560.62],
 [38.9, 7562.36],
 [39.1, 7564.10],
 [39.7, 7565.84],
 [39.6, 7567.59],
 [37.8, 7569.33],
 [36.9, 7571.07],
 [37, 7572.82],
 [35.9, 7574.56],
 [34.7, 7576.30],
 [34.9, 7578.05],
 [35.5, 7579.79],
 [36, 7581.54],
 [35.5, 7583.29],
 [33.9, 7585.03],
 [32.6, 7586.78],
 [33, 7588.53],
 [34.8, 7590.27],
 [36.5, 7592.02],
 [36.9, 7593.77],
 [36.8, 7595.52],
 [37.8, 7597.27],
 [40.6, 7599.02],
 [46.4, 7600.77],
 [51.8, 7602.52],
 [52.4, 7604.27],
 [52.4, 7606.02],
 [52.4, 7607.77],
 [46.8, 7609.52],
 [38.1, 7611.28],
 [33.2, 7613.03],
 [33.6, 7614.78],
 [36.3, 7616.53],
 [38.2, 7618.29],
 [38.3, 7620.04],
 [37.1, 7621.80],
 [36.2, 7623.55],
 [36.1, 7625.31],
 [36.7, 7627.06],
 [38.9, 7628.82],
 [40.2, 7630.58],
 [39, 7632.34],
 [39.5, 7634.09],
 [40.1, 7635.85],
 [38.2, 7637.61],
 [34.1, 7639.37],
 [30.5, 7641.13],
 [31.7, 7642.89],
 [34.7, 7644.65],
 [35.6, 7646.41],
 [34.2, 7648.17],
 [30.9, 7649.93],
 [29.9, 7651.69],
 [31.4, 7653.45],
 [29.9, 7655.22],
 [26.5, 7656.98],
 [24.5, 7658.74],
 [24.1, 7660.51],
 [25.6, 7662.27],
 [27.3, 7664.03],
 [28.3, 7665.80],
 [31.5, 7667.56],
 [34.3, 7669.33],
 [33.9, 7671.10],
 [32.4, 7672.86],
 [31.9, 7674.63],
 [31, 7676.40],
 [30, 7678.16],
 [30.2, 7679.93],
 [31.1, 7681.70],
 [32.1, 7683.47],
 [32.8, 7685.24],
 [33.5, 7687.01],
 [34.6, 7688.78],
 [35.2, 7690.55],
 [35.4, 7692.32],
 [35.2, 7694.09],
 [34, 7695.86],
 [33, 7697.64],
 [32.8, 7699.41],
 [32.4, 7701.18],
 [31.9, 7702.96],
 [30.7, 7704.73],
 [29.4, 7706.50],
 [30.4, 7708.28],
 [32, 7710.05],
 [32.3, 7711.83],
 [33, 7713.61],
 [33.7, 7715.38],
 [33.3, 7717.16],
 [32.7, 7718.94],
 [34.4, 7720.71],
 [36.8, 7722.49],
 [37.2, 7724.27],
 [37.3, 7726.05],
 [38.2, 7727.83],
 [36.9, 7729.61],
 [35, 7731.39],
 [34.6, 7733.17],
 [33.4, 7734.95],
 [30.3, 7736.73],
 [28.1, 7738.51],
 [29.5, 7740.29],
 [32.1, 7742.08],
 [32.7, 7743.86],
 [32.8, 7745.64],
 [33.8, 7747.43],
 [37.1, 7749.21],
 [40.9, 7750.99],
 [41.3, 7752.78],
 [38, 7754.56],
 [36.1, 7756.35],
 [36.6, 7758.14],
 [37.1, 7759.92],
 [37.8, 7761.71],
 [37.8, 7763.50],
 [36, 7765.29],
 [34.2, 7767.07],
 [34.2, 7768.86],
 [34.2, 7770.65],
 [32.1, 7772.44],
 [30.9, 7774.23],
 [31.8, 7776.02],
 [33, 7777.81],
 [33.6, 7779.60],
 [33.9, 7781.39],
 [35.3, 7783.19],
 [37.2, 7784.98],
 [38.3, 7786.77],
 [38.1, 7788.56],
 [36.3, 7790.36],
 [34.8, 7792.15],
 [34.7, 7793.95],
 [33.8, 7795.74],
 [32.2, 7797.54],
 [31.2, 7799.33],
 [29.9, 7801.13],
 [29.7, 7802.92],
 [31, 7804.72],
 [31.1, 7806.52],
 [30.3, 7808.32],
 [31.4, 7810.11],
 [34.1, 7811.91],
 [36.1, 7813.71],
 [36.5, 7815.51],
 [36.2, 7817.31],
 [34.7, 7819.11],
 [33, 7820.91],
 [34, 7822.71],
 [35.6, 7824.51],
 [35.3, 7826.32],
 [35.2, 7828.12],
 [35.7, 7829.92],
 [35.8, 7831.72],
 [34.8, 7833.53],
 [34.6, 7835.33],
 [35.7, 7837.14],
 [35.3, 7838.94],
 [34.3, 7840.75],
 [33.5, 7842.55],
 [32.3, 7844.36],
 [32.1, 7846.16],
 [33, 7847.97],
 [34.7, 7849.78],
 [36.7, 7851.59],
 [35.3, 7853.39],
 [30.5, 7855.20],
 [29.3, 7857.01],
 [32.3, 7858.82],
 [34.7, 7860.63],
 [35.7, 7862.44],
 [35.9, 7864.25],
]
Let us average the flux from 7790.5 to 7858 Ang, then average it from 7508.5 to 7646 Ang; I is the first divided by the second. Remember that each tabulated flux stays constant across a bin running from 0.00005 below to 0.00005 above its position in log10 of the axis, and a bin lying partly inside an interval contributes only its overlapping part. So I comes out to 0.89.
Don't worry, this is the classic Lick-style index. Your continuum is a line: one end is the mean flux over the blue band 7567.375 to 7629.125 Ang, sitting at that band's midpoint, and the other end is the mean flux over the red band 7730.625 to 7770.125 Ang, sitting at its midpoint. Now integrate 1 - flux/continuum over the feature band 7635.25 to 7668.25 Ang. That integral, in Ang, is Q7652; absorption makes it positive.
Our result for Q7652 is 5.71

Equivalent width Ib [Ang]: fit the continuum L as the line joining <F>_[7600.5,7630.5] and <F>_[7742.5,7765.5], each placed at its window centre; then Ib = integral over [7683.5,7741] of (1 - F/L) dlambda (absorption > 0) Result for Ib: 7.0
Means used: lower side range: 41.3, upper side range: 36.7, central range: 33.4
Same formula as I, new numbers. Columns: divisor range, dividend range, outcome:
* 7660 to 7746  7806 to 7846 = 1.06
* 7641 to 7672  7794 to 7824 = 1.09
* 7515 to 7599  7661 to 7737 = 0.89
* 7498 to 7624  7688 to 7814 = 0.90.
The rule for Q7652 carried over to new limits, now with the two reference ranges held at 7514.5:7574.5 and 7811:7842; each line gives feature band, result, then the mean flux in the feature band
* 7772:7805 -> 1.7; 33.6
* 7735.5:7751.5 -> 1.3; 32.9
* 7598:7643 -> -3.9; 40.1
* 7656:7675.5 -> 3.9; 29.1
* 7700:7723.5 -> 2.3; 32.6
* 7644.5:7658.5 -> 2.1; 31.2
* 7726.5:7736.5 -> 0.2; 35.3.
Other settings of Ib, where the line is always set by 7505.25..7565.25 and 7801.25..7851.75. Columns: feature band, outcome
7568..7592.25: 0.7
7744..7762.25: -1.2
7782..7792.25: -0.7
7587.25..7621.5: -4.3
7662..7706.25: 4.1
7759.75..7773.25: -0.3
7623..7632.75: -0.5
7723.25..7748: 0.8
